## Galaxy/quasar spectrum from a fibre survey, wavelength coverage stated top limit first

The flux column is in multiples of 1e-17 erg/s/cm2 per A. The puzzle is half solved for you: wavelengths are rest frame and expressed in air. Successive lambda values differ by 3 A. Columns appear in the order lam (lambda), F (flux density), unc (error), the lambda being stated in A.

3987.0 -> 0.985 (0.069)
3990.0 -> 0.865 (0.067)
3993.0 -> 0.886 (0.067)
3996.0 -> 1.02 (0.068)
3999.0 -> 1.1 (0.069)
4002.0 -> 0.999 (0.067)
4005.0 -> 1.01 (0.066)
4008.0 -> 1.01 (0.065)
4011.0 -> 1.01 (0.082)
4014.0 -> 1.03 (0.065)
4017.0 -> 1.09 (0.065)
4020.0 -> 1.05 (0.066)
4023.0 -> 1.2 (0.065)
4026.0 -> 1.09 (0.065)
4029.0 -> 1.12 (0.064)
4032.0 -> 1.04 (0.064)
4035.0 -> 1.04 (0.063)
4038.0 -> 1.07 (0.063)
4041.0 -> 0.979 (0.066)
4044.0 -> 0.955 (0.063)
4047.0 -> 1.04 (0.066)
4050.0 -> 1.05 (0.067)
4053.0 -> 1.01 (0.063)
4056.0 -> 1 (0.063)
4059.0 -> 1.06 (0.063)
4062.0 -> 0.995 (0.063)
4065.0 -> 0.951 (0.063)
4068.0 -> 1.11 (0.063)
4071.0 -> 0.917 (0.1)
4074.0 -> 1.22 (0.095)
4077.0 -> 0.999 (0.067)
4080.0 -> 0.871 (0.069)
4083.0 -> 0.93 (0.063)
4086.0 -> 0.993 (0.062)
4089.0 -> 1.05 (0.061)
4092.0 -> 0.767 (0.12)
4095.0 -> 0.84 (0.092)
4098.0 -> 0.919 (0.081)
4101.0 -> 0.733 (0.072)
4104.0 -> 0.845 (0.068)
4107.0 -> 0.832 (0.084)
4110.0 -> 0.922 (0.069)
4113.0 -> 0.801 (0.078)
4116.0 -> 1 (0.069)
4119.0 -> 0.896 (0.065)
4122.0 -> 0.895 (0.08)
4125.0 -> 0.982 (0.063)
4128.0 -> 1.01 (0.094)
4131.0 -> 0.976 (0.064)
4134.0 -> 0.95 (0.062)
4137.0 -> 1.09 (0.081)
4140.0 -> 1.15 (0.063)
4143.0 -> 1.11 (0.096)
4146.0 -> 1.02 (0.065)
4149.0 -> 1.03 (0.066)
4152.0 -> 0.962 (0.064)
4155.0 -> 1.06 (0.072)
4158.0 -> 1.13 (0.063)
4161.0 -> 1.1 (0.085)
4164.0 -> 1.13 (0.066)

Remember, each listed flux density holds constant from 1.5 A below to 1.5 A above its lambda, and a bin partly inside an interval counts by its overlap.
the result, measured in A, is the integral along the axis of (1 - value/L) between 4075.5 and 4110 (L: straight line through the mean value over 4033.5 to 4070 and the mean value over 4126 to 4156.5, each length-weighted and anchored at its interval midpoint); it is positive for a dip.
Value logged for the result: 4.58 A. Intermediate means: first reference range 1.02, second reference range 1.03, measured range 0.89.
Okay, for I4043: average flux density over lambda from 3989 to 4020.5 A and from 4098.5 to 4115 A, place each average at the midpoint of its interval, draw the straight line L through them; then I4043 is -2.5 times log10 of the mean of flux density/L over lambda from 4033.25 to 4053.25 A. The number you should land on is -0.09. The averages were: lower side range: 1.01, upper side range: 0.837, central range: 1.02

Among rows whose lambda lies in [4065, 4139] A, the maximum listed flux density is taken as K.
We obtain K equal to 1.22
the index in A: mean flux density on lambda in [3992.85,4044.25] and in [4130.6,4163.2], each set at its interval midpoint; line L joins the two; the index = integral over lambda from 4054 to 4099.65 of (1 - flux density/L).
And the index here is 3.3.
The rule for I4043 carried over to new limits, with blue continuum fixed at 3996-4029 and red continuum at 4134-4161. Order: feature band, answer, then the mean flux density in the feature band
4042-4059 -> 0.05 mag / 1.01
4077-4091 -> 0.11 mag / 0.958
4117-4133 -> 0.12 mag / 0.953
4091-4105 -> 0.28 mag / 0.822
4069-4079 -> 0.02 mag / 1.04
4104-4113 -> 0.23 mag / 0.859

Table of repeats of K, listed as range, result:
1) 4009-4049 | 1.2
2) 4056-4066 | 1.06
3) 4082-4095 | 1.05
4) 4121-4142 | 1.15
